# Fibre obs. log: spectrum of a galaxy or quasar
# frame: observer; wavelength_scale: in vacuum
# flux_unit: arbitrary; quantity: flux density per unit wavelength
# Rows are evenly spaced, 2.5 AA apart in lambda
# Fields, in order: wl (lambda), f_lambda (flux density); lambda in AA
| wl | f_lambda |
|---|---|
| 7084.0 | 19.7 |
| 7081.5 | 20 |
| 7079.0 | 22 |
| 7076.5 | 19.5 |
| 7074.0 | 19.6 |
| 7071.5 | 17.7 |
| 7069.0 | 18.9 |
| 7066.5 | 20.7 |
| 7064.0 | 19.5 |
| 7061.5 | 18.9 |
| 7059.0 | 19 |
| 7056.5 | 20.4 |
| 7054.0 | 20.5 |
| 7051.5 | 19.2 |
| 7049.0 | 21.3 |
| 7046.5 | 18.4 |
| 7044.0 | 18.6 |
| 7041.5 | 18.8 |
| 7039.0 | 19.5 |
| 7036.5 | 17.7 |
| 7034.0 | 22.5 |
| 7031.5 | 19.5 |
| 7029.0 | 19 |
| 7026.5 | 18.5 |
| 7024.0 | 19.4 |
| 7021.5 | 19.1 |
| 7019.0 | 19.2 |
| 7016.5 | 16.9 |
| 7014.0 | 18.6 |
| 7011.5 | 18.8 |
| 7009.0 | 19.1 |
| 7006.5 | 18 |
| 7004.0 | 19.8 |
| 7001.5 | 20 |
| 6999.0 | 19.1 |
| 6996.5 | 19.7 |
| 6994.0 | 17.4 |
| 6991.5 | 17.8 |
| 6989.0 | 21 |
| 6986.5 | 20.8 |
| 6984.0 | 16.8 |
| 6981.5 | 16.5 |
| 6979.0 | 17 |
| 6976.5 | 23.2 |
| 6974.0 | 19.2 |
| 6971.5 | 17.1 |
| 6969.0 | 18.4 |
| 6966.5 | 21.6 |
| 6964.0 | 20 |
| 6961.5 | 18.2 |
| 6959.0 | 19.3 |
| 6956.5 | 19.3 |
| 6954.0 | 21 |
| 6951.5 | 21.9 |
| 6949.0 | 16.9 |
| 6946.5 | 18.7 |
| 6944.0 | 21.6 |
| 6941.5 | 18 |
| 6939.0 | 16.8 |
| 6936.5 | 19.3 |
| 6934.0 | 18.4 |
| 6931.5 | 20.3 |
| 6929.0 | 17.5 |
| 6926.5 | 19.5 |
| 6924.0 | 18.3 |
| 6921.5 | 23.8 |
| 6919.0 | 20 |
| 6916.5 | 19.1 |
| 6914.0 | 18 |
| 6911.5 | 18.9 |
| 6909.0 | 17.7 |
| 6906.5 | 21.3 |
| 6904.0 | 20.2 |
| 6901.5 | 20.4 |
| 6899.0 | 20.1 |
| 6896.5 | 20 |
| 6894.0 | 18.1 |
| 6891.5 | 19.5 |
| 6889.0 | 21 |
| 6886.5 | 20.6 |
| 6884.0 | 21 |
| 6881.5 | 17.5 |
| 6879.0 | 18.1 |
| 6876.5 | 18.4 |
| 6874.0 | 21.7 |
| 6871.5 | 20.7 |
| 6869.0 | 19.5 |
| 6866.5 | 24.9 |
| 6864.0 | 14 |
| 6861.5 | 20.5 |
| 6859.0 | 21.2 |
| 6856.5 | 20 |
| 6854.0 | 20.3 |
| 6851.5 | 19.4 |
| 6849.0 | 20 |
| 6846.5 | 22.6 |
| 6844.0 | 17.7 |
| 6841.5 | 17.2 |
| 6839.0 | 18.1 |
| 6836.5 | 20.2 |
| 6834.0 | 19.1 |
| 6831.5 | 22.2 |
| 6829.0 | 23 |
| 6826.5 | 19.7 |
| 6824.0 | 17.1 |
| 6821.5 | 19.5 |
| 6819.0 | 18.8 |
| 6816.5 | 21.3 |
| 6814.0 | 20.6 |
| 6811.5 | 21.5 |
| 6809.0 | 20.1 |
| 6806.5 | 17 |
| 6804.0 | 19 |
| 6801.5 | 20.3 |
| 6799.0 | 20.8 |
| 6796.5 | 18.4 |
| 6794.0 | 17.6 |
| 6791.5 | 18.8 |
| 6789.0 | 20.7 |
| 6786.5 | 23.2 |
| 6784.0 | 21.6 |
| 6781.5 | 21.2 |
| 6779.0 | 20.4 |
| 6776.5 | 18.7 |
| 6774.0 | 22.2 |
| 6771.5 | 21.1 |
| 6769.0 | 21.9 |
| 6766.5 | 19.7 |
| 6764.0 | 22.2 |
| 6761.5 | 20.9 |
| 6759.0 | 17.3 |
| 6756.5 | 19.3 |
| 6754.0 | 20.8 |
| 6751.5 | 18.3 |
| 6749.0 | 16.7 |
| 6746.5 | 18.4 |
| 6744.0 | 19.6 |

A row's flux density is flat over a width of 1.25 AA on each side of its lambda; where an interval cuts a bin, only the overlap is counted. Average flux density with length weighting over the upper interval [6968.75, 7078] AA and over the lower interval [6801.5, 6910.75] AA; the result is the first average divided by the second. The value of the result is 0.97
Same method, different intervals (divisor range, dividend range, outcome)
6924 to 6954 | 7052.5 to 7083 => 1.04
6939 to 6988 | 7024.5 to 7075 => 1.01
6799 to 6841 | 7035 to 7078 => 0.98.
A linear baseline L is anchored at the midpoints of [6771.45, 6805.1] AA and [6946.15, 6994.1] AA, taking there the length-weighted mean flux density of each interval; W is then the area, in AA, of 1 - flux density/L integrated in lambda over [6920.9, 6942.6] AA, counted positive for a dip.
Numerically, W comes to 0.5 AA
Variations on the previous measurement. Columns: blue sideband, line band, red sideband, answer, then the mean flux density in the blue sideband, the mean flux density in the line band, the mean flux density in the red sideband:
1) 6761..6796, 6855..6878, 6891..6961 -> -0.2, 20.7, 20.1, 19.4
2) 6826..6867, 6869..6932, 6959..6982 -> -0.3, 19.9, 19.7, 19.1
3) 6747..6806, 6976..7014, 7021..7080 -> 1.4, 20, 18.9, 19.5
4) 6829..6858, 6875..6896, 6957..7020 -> 0.3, 19.9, 19.3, 18.9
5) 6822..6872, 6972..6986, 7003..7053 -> 0.5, 19.9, 18.6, 19.1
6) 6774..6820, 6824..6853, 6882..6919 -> 0.1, 20.1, 19.8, 19.7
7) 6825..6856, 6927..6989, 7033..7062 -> 1.9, 19.9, 19.1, 19.6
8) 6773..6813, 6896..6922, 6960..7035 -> -0.5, 20.1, 19.8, 19.1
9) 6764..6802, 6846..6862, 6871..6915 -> -0.4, 20.5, 20.5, 19.6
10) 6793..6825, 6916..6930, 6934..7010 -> -0.4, 19.4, 19.8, 19.1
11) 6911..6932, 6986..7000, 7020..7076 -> 0.2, 19.5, 19.2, 19.4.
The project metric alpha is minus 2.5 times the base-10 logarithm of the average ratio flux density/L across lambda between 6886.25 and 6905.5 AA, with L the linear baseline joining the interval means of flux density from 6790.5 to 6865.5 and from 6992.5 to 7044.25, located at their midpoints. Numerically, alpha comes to -0.03 mag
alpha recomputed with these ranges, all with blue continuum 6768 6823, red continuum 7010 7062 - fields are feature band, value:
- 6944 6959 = -0.01 mag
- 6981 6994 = 0.05 mag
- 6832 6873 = 0.01 mag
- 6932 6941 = 0.07 mag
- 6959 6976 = 0.01 mag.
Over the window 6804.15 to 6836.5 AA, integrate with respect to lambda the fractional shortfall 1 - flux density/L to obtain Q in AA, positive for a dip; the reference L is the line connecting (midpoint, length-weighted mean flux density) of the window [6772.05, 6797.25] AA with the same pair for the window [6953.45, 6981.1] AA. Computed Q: 0.3 AA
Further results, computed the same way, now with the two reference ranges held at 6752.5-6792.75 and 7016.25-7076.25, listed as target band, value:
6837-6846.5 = 0.8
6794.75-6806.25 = 0.7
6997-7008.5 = 0.2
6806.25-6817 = 0.1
